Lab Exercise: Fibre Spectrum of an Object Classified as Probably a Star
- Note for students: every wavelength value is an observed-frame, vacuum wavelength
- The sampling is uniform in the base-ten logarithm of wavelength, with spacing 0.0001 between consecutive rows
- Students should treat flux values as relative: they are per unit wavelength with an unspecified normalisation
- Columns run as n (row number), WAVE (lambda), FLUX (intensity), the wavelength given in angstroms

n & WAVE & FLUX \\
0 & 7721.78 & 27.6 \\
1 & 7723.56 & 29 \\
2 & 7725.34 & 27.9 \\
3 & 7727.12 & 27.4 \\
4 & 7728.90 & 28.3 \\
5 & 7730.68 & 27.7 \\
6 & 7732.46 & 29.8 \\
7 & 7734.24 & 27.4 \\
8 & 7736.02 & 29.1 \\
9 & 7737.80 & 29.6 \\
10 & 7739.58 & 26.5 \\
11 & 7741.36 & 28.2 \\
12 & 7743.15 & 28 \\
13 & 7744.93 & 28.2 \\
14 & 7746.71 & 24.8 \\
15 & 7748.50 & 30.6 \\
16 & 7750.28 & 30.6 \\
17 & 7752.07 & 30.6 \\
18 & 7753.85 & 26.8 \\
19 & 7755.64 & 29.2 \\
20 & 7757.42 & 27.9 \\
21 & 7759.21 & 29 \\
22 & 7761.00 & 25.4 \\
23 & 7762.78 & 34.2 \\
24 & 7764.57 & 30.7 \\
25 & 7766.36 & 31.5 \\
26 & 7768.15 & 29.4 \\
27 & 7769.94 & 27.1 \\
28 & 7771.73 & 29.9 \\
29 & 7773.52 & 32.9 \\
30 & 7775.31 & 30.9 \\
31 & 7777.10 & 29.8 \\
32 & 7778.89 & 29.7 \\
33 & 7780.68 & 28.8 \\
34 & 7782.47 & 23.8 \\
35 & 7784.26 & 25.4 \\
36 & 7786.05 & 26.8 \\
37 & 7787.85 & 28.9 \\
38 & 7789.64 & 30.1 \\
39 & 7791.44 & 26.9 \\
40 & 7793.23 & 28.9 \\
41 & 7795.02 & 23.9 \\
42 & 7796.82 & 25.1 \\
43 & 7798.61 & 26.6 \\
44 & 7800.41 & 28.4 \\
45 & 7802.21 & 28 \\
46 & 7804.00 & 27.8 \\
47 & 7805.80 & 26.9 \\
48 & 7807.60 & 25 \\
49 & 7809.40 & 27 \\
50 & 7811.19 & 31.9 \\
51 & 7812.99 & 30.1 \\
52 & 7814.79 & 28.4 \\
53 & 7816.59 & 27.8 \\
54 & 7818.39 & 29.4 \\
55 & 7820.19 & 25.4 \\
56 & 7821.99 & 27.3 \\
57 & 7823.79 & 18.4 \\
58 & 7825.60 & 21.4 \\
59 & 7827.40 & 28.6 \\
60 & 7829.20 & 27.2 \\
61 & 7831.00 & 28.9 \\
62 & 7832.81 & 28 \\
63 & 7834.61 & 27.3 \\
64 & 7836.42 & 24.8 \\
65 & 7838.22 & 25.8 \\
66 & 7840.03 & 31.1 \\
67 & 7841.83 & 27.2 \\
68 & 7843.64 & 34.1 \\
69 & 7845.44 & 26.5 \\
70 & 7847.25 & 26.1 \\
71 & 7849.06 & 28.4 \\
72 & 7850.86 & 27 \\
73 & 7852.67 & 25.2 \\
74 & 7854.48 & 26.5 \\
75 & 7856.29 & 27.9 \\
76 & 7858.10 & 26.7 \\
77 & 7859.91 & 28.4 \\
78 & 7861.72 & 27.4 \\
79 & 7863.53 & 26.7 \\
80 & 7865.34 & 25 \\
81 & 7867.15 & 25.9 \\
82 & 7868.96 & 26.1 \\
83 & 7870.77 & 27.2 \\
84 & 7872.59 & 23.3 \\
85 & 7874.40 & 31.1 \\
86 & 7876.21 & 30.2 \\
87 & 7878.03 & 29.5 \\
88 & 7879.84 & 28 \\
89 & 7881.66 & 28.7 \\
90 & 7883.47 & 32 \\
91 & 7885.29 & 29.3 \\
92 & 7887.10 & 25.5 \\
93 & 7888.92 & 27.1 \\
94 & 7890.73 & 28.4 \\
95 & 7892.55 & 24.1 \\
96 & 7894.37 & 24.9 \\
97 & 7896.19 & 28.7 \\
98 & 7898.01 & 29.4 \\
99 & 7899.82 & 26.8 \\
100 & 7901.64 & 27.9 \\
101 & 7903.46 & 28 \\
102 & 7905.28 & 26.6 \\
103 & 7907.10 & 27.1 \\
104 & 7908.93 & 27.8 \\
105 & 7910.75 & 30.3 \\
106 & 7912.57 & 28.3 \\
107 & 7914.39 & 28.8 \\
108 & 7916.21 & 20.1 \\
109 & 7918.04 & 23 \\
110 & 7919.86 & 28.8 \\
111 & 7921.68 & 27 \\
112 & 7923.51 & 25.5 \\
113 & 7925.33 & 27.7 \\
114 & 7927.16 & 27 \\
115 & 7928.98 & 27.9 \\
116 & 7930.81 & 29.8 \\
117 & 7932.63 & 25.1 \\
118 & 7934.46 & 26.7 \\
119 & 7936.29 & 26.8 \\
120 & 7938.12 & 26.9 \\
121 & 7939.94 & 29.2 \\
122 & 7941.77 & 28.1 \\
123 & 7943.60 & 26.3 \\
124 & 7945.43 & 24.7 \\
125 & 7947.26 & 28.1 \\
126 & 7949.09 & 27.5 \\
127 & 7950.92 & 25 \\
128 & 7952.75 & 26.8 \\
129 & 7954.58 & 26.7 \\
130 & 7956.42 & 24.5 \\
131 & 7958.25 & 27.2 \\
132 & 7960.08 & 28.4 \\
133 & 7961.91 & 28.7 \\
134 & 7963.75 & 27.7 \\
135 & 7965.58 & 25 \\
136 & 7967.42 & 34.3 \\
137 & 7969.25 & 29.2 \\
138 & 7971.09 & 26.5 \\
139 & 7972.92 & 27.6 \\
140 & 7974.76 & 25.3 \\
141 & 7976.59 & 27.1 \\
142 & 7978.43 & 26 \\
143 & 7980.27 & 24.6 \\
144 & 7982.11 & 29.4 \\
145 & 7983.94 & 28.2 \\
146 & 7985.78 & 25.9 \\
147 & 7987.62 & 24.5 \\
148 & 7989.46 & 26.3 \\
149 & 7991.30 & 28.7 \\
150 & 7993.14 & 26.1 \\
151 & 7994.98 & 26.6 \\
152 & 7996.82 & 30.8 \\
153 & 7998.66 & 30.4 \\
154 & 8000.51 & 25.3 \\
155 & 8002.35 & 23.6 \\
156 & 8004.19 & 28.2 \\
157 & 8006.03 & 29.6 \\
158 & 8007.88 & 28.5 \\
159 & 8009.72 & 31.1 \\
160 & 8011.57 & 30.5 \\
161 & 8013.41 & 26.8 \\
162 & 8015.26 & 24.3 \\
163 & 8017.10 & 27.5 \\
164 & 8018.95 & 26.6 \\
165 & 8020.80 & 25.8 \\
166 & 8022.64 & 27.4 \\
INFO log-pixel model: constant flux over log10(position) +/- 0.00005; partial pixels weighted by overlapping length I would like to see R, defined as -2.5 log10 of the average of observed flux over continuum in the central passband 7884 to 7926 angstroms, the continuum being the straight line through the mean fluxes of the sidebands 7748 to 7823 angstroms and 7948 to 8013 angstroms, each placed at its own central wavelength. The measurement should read 0.032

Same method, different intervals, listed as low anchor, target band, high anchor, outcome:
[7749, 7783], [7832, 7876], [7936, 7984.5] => 0.05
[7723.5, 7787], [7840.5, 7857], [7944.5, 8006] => 0.01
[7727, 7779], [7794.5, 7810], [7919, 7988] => 0.08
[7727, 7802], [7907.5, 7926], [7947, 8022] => 0.04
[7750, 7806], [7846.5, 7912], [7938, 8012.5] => 0.02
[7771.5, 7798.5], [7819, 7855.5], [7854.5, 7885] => 0.04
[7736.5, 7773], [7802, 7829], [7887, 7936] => 0.05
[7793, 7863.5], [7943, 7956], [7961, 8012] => 0.05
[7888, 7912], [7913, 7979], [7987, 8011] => 0.02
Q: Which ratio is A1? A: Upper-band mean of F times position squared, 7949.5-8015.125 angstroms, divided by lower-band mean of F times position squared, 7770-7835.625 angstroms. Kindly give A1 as 1.0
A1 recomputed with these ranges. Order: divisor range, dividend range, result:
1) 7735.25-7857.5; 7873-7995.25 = 1.01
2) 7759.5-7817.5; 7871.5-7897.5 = 1.01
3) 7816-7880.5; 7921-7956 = 1.02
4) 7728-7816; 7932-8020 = 1.01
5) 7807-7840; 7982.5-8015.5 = 1.07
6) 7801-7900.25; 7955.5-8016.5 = 1.04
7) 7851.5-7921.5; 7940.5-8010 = 1.02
